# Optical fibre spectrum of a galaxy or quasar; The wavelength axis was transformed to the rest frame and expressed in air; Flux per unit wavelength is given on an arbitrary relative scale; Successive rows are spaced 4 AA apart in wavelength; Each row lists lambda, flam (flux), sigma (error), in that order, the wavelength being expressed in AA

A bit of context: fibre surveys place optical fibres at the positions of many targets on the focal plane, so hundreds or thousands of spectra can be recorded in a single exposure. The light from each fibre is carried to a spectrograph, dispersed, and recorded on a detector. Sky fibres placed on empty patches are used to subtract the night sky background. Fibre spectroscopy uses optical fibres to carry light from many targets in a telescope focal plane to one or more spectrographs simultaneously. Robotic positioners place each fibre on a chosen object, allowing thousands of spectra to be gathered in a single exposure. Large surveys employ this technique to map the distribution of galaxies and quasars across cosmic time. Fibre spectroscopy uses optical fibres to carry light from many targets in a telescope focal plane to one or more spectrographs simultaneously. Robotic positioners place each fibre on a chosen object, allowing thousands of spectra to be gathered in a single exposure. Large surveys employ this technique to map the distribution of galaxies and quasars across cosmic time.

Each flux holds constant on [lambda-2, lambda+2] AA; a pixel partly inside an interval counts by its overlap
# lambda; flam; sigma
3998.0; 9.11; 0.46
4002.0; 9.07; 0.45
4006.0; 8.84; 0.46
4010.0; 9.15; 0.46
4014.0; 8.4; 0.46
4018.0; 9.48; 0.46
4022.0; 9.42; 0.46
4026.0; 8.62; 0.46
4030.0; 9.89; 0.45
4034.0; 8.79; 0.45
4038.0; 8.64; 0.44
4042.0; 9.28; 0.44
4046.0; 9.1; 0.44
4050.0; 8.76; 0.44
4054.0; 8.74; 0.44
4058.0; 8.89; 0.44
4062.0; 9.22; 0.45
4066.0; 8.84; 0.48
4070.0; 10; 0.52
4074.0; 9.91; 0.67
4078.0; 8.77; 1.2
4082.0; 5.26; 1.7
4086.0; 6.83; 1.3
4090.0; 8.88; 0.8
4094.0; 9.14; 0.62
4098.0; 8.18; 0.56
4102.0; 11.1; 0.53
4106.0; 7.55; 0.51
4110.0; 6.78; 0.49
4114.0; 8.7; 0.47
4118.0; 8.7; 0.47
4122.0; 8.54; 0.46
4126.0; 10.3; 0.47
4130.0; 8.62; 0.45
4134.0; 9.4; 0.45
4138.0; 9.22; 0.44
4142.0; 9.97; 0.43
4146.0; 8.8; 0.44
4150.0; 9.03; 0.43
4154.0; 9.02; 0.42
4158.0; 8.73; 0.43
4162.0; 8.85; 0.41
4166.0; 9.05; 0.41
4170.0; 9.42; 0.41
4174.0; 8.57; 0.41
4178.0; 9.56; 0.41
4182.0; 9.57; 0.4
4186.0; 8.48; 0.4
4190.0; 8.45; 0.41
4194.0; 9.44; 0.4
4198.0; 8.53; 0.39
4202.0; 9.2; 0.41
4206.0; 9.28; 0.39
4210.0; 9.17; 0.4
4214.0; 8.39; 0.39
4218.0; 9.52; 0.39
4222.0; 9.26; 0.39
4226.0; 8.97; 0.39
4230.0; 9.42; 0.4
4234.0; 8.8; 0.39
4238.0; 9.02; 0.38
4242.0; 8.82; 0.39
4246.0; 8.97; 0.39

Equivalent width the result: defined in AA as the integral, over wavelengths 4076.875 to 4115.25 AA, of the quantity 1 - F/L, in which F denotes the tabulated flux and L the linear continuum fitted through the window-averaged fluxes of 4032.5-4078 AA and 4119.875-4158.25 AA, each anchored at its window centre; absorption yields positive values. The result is 4.4 AA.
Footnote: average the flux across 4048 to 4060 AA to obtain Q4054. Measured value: 8.8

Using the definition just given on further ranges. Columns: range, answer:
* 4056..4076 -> 9.37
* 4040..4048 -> 9.19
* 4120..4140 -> 9.22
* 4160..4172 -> 9.11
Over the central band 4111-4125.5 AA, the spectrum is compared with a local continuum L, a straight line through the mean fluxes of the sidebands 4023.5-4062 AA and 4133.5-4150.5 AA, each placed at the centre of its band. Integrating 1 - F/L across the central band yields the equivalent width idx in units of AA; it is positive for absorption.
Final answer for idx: 0.84 AA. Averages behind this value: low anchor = 8.99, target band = 8.69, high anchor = 9.3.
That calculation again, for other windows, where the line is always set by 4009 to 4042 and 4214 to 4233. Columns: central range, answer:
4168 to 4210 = 0.4 AA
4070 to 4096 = 2.3 AA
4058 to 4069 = 0.0 AA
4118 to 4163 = 0.0 AA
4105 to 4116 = 1.7 AA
